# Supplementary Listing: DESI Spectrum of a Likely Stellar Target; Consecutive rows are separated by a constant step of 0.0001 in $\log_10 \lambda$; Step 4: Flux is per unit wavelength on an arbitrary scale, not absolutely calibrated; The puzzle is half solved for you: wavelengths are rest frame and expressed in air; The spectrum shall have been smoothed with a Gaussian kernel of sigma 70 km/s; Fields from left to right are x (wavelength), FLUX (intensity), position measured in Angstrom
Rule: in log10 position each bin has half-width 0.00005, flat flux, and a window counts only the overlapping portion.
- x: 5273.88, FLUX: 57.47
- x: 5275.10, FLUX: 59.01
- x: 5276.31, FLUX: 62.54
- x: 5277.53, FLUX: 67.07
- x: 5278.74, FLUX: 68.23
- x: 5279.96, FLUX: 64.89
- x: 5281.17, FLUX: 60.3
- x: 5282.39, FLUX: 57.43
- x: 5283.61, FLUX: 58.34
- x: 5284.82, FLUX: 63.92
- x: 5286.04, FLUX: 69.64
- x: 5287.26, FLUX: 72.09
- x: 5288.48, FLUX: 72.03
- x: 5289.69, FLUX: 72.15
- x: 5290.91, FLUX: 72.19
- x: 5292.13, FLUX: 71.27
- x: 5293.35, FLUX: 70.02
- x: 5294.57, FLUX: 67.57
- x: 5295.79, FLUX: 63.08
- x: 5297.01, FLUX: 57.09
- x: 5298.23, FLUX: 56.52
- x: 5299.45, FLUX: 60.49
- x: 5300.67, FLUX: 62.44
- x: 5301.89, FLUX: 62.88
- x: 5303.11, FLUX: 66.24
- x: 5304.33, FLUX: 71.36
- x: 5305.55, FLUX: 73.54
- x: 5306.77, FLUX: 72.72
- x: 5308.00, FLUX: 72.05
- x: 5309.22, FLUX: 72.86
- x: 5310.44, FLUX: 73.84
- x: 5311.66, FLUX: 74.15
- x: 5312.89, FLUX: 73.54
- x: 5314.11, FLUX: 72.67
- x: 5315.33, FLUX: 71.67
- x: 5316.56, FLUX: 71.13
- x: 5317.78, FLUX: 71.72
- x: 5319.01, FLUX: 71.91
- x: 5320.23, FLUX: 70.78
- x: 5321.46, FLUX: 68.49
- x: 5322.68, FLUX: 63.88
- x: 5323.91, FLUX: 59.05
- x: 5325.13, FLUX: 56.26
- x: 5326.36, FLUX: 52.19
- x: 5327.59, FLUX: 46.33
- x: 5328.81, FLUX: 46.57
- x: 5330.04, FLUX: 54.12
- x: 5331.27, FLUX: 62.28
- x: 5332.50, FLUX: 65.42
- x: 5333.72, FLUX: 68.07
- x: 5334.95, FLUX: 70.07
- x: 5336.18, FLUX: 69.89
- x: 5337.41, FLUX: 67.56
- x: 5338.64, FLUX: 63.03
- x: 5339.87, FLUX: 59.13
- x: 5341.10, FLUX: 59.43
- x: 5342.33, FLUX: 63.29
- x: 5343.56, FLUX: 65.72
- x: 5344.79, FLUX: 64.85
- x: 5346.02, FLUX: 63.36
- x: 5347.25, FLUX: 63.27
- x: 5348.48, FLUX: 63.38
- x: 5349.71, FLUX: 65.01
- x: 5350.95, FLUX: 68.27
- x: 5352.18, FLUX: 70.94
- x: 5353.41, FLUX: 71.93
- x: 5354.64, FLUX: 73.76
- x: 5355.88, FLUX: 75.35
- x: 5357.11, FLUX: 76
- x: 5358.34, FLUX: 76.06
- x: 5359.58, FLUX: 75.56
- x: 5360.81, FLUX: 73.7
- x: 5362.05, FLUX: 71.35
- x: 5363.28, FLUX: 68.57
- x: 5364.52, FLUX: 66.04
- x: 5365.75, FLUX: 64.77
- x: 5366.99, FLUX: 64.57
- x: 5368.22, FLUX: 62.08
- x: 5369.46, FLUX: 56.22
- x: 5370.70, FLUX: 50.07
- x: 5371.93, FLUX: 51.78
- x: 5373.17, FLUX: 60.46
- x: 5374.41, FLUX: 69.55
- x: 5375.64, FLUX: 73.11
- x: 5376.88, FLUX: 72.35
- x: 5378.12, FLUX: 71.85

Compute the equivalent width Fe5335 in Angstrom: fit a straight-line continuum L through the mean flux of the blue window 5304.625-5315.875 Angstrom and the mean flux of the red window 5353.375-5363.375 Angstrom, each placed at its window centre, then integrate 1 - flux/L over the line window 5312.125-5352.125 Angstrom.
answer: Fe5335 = 5.0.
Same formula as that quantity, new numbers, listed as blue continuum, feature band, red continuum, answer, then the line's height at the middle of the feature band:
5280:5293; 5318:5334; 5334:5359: 1.6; 67.3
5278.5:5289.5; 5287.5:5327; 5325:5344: -2.9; 63.2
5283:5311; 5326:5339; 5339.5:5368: 1.4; 67.9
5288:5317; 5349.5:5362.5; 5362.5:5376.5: -1.8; 64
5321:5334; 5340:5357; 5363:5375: -2.1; 59.6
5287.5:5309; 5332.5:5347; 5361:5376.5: 0.1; 65.2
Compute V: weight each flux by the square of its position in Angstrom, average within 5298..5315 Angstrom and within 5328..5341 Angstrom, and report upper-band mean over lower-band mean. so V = 0.91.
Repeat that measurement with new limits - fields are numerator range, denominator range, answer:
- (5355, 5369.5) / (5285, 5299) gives 1.06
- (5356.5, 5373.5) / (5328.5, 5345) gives 1.05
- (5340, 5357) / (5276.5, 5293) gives 1.03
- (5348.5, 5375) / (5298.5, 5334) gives 1.04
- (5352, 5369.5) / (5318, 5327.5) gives 1.14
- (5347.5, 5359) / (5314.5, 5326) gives 1.07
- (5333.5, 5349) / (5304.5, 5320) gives 0.90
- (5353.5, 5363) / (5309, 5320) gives 1.04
